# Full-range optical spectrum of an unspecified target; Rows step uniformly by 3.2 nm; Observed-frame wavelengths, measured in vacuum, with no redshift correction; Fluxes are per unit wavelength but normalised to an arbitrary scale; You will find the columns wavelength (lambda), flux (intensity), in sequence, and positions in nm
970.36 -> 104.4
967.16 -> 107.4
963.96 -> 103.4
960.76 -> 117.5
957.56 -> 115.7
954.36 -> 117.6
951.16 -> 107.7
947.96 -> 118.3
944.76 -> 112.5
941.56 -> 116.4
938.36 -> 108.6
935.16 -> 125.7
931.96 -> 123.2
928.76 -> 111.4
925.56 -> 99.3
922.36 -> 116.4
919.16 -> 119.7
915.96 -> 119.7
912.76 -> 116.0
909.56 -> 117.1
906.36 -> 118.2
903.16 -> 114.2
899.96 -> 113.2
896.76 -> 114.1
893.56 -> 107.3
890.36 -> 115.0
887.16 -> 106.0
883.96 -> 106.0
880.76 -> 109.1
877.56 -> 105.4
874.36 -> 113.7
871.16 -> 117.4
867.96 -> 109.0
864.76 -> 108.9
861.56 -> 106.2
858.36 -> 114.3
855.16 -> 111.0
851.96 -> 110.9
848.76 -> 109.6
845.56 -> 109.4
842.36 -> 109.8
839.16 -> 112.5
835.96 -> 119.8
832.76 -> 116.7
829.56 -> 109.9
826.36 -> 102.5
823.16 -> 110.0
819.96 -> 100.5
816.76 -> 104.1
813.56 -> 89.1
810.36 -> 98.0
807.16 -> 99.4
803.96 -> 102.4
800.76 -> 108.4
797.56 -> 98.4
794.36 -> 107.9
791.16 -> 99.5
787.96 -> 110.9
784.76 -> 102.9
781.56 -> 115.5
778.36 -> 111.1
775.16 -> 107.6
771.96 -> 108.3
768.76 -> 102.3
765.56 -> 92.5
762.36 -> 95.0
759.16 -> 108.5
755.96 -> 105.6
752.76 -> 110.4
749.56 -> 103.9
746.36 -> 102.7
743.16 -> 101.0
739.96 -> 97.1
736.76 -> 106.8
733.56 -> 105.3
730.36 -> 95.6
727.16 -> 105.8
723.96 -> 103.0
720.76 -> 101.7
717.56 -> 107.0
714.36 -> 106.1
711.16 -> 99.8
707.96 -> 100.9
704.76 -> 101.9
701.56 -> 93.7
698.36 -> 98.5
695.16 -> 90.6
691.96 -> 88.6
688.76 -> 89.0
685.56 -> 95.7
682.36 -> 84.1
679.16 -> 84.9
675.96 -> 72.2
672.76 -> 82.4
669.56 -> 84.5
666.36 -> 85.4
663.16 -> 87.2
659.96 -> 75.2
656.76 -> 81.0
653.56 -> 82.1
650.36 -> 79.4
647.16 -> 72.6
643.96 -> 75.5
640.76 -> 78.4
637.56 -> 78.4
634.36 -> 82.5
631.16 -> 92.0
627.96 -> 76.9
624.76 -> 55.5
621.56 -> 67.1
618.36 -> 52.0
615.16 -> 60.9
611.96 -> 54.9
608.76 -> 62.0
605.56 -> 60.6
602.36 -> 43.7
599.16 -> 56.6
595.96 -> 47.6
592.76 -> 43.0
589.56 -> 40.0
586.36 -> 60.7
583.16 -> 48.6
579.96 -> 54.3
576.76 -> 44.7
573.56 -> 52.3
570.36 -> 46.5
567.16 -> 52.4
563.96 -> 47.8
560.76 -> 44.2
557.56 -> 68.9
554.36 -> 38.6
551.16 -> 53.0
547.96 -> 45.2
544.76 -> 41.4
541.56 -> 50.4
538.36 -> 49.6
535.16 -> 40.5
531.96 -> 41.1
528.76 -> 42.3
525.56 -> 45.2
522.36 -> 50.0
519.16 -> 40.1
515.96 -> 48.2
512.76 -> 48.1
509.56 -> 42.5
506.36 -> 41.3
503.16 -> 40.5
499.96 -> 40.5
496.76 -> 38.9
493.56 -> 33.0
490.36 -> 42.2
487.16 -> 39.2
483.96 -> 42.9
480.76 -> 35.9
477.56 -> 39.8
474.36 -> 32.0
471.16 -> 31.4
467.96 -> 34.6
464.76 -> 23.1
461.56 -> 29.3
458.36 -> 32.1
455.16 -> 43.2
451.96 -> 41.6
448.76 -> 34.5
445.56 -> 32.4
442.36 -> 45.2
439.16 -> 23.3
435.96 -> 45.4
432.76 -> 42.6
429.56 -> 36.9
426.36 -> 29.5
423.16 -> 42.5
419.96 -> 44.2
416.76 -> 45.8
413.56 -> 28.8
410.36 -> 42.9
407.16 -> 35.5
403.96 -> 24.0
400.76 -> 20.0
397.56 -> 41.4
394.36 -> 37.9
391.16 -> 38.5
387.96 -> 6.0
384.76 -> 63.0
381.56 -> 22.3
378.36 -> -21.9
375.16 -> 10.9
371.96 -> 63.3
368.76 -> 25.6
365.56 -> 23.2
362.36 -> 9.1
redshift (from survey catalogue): 0.57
